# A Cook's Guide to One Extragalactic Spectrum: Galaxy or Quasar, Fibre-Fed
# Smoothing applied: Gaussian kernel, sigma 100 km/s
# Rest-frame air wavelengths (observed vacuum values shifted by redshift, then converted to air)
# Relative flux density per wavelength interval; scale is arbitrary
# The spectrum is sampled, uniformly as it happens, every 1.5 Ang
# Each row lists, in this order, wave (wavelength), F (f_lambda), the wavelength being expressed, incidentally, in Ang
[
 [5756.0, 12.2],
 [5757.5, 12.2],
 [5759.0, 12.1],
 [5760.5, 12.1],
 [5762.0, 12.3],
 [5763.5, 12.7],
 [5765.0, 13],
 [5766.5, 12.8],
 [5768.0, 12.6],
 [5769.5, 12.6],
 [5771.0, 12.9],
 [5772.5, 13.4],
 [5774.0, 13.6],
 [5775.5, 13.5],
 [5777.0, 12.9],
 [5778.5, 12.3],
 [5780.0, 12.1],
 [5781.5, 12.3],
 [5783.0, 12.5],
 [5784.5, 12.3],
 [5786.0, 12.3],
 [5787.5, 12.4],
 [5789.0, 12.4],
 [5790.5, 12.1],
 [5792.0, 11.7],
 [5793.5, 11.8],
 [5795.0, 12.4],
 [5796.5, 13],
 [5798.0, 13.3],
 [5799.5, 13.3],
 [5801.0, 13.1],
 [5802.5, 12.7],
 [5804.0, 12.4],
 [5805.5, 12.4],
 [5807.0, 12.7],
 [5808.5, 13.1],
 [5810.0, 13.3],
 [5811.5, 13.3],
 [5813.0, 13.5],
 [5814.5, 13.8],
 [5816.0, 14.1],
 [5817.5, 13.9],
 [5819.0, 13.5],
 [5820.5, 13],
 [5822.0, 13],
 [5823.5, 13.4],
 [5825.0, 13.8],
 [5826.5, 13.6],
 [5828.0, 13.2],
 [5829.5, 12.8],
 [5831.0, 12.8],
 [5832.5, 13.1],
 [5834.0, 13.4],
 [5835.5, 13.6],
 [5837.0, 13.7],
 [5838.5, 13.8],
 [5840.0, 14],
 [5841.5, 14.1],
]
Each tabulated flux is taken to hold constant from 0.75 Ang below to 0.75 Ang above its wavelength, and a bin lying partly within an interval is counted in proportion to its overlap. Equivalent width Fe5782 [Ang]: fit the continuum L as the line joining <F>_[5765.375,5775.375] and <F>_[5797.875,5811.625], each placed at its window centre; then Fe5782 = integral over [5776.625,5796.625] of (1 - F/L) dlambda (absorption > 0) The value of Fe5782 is 1.1 Ang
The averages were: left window 13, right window 12.9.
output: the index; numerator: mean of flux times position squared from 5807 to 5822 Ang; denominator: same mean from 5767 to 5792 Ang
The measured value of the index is 1.1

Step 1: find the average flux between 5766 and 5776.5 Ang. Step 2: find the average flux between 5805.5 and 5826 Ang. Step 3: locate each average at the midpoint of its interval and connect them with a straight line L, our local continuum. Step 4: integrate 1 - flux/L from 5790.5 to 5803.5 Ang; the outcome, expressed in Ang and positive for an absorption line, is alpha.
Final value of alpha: 0.6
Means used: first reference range 13.1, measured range 12.6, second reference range 13.4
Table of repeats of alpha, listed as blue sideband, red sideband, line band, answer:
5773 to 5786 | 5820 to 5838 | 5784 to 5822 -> 0.3 Ang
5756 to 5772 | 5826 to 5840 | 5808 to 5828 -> -0.4 Ang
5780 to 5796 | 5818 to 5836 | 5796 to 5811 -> -0.4 Ang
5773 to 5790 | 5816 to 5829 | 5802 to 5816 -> 0.1 Ang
